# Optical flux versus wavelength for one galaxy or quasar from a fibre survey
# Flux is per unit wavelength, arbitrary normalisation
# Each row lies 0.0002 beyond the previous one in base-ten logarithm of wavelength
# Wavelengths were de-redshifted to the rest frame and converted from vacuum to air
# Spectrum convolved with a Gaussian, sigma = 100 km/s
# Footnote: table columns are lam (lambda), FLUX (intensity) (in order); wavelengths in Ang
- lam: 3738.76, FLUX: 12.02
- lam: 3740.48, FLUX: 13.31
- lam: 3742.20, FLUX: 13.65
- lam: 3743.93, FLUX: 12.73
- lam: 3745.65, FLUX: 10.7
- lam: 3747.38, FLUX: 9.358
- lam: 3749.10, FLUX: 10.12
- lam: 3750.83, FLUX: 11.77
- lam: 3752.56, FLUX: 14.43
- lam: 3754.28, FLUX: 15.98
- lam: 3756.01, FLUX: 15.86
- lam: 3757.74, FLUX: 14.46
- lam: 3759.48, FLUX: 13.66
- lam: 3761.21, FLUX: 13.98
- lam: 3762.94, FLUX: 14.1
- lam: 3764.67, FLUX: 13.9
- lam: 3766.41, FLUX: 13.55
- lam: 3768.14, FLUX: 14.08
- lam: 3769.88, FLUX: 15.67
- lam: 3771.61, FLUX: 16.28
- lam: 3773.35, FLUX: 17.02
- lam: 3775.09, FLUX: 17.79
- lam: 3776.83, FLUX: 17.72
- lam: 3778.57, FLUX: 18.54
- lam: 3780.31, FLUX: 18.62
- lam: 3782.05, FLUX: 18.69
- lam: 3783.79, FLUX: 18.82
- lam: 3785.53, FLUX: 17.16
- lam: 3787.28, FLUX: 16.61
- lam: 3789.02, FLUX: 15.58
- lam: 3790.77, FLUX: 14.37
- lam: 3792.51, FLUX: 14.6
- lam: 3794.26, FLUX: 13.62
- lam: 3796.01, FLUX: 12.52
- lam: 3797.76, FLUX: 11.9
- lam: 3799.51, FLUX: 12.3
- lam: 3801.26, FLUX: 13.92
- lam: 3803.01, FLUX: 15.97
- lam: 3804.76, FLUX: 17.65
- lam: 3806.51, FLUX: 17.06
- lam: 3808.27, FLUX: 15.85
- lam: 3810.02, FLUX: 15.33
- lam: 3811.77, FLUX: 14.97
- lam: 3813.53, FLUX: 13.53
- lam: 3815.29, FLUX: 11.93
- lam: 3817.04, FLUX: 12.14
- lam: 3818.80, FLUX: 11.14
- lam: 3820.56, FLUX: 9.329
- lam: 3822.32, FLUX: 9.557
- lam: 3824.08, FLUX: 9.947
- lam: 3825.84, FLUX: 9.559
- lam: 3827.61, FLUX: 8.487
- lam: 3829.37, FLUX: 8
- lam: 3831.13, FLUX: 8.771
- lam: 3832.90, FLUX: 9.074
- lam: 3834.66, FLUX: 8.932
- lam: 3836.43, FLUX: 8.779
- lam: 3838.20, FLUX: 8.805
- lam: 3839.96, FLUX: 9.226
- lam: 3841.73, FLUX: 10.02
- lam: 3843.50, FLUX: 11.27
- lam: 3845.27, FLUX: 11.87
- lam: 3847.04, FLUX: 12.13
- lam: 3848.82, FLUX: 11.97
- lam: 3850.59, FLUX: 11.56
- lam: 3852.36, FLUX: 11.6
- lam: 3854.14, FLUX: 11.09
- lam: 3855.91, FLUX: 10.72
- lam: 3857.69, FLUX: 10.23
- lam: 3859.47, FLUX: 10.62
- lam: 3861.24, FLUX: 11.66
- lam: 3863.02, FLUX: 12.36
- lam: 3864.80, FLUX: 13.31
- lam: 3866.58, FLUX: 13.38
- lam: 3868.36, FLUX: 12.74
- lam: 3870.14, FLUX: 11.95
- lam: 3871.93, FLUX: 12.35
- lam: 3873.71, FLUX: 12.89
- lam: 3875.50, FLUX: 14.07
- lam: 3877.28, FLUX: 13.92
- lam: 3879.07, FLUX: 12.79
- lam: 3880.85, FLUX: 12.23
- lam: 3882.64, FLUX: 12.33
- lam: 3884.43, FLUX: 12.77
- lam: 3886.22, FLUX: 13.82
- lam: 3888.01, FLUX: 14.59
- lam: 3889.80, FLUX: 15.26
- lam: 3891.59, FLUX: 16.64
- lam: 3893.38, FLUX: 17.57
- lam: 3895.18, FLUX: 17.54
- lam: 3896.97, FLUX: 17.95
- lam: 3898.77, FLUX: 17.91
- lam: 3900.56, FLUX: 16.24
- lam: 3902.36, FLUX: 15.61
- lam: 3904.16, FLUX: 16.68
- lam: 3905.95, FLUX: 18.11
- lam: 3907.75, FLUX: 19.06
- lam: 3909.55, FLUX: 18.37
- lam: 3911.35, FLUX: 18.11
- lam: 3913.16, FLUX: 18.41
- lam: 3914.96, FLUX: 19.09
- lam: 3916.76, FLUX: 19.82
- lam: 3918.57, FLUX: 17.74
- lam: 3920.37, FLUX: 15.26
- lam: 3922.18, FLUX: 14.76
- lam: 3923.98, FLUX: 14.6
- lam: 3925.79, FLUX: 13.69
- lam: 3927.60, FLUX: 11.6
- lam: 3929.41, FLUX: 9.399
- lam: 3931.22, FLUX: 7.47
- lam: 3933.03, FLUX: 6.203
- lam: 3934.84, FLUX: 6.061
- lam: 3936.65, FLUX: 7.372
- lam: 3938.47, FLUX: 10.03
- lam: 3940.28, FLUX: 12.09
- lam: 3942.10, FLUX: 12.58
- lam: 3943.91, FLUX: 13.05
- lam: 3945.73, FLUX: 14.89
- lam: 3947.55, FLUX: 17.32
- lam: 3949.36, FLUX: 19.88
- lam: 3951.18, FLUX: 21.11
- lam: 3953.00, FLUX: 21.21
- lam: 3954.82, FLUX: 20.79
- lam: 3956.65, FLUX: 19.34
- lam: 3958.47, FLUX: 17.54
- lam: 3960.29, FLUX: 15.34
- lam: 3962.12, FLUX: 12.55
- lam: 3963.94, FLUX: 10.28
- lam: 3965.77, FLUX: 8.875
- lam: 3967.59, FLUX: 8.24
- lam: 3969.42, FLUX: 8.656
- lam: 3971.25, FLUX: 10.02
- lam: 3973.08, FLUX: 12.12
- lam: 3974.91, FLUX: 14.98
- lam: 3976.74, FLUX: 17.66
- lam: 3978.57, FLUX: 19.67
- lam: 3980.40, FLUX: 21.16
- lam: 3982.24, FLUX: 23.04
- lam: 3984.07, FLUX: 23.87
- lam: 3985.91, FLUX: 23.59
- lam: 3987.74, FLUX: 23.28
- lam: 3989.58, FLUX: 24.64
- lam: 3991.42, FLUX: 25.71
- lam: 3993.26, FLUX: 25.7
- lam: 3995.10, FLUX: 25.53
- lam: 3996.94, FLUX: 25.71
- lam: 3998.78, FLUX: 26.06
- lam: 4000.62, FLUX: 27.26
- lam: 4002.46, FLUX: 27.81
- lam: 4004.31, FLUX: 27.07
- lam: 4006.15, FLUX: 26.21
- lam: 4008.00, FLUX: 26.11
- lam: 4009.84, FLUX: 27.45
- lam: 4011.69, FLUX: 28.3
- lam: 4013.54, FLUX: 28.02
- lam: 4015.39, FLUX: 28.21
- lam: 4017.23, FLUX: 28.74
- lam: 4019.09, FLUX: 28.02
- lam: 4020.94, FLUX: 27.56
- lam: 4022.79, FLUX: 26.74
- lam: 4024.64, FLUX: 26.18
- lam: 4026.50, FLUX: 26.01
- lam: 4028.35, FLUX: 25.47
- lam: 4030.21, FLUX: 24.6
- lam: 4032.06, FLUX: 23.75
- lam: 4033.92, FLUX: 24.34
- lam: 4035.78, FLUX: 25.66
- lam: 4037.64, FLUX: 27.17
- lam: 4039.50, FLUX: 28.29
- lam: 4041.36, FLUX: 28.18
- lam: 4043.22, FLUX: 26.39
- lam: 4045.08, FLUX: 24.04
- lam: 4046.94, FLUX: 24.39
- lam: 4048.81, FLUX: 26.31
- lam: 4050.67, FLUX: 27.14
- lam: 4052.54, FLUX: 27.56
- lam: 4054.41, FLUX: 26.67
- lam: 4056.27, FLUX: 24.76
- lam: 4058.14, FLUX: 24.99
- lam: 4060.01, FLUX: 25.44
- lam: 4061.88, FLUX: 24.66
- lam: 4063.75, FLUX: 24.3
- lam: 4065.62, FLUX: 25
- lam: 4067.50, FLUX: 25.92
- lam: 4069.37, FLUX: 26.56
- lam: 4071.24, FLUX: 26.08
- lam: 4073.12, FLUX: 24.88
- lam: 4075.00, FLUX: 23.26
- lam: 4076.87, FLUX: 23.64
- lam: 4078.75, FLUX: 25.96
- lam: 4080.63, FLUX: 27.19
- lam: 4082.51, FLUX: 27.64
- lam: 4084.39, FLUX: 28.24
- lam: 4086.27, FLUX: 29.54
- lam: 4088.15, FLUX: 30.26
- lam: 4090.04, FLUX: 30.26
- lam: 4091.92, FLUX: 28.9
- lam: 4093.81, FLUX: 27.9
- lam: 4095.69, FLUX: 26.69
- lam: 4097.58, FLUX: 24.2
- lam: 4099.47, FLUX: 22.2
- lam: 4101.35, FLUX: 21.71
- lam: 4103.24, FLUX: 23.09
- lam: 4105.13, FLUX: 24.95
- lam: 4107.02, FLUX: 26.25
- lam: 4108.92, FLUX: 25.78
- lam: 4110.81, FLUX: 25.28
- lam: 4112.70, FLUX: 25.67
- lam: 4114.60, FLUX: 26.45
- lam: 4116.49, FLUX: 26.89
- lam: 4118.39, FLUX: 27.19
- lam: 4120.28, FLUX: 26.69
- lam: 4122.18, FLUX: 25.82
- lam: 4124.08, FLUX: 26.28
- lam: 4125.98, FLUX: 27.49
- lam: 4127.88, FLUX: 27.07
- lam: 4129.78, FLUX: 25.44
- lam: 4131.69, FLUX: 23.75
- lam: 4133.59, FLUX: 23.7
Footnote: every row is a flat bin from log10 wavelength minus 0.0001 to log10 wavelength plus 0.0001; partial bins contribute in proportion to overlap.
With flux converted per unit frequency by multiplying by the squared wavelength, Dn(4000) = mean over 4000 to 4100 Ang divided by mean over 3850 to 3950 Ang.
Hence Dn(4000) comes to 2.05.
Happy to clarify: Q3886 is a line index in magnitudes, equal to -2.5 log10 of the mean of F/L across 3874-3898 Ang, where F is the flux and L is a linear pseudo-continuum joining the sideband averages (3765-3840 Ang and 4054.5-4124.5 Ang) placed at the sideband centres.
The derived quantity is 0.17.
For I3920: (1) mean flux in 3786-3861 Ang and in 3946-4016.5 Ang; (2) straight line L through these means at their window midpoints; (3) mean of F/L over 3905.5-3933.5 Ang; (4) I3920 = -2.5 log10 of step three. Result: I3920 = 0.137 mag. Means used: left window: 12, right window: 20.8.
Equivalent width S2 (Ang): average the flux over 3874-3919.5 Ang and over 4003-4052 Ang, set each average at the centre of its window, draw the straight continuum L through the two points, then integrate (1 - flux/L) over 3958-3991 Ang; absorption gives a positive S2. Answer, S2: 8.8 Ang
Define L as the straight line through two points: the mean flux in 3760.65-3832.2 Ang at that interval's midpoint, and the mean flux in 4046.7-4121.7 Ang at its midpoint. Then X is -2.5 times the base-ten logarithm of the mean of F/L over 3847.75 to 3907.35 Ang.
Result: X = 0.26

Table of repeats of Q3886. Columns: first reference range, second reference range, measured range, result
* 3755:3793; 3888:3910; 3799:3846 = 0.376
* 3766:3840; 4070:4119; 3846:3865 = 0.348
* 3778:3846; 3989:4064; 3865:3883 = 0.285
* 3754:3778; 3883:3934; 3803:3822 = 0.111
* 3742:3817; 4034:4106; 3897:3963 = 0.321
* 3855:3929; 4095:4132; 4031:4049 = -0.178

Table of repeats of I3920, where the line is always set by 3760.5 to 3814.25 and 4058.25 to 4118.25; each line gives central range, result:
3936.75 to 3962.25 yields 0.299 mag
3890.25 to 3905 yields 0.144 mag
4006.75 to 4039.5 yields -0.127 mag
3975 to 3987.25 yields 0.057 mag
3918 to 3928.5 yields 0.361 mag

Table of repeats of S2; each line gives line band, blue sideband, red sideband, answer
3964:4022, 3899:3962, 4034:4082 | -4.8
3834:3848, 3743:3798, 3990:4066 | 6.1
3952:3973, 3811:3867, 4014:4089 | 6.2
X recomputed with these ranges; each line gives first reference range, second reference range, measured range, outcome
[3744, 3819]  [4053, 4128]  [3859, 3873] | 0.398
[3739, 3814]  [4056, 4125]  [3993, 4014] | -0.170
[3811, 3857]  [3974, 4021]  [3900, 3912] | -0.035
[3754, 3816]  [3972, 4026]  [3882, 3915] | 0.220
